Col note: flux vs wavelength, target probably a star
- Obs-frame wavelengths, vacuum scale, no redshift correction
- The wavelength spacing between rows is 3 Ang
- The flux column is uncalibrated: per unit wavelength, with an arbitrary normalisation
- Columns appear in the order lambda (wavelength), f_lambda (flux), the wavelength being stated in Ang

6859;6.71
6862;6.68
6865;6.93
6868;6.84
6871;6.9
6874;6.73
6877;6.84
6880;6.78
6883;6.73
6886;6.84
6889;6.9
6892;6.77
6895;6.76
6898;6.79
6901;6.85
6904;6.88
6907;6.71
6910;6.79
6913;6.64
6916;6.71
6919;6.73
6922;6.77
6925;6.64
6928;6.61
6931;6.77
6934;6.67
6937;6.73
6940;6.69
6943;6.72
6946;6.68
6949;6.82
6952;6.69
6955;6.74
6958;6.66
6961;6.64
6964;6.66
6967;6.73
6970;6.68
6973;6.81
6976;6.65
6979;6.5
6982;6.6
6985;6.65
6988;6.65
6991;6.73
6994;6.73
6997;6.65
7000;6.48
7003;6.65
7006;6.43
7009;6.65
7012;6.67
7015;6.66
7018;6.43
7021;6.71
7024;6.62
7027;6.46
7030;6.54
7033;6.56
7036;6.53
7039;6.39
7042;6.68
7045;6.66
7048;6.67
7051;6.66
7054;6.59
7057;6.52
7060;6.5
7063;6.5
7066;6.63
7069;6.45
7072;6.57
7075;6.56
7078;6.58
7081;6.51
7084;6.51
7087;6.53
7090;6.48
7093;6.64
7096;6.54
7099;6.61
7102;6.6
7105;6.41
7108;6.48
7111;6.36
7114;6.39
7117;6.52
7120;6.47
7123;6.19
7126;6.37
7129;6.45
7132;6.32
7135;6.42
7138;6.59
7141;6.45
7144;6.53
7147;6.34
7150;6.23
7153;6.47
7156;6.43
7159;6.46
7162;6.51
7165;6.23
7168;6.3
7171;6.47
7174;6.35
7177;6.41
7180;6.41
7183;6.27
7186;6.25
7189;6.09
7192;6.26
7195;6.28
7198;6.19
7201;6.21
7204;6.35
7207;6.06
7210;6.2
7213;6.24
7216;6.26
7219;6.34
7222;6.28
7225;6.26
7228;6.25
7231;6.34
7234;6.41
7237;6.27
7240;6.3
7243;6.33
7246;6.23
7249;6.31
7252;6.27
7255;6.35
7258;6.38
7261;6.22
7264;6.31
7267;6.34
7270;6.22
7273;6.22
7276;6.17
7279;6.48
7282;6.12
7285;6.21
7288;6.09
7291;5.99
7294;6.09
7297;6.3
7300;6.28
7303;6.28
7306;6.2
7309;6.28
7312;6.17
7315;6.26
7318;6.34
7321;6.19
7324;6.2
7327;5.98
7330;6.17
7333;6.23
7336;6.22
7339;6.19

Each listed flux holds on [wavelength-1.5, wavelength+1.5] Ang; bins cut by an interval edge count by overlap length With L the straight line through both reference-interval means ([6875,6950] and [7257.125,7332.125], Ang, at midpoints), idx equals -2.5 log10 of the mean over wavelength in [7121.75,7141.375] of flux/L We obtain 0.008 mag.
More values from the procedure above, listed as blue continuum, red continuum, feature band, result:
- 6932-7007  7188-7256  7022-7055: -0.004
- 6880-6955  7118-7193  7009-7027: -0.003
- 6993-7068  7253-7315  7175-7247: 0.011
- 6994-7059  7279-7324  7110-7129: 0.012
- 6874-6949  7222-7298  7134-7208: 0.007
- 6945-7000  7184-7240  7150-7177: -0.009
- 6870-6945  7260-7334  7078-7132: 0.001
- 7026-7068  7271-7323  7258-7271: -0.004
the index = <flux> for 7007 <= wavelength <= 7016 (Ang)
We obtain 6.65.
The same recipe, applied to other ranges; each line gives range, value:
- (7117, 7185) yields 6.4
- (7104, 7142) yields 6.42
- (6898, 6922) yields 6.76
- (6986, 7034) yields 6.6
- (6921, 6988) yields 6.69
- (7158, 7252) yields 6.29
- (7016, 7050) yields 6.57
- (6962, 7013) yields 6.64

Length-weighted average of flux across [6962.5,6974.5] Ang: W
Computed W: 6.72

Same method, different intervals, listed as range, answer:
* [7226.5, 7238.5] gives 6.32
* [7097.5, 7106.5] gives 6.54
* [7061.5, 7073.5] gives 6.54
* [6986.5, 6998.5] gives 6.69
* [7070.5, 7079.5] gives 6.57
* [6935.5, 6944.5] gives 6.71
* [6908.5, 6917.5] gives 6.71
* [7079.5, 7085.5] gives 6.51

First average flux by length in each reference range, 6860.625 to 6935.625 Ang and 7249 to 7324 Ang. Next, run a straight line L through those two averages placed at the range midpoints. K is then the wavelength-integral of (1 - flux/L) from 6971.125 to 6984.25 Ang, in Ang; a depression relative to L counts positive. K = 0.04 Ang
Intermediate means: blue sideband 6.77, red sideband 6.24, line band 6.64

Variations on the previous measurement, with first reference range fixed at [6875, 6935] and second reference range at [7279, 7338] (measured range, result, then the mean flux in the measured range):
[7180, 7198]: 0.3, 6.24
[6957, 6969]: 0.0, 6.67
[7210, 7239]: 0.1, 6.29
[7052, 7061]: 0.0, 6.55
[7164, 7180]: 0.1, 6.36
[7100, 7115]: 0.1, 6.46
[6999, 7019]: 0.1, 6.57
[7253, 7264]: -0.1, 6.31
